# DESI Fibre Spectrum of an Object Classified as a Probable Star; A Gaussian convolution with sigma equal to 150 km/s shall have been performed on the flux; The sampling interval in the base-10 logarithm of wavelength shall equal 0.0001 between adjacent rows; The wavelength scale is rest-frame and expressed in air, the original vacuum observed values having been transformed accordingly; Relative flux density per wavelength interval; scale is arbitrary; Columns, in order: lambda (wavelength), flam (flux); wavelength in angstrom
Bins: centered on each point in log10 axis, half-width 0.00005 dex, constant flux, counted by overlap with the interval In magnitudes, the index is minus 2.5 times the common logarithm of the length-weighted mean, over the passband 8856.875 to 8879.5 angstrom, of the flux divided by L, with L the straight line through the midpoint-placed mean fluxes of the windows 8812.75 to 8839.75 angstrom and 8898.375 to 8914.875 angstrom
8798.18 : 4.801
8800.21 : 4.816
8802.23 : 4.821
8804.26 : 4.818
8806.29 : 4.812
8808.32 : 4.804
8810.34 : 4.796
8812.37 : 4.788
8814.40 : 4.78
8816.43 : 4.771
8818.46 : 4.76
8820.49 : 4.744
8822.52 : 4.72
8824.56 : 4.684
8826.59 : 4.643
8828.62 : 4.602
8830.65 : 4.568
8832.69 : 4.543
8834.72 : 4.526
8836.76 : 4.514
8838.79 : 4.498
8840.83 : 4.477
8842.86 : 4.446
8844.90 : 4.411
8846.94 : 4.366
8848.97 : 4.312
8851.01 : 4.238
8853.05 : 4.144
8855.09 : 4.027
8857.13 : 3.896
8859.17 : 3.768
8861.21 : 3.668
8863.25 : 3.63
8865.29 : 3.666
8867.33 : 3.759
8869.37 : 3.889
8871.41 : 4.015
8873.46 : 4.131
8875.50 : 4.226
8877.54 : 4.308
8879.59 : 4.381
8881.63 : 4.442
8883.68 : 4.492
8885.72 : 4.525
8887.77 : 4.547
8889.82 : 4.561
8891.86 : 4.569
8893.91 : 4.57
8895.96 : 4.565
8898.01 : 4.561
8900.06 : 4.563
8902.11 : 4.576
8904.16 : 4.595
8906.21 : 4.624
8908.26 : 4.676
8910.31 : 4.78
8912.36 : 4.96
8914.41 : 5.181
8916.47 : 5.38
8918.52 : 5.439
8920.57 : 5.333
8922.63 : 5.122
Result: 0.19 mag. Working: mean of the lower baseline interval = 4.65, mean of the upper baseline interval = 4.72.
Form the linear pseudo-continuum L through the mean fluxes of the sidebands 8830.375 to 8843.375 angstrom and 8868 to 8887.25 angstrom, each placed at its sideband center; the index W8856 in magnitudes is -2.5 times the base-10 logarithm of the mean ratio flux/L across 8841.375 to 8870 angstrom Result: 0.10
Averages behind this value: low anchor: 4.51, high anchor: 4.27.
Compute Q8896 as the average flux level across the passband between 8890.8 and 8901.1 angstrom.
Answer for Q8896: 4.57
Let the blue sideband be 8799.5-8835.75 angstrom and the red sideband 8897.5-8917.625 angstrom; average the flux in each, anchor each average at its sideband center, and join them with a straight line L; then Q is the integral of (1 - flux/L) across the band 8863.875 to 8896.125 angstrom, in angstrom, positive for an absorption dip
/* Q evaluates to 3.4 angstrom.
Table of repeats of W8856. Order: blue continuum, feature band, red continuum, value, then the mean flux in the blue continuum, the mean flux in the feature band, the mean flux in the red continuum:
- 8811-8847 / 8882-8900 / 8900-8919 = 0.063 mag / 4.61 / 4.54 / 4.88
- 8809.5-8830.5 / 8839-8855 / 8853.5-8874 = -0.038 mag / 4.72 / 4.33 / 3.85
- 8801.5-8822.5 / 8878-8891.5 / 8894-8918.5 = 0.070 mag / 4.79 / 4.49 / 4.79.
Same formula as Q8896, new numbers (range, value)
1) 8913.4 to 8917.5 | 5.28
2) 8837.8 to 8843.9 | 4.47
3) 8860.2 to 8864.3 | 3.65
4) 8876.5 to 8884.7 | 4.41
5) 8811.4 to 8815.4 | 4.78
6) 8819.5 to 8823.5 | 4.73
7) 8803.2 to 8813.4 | 4.8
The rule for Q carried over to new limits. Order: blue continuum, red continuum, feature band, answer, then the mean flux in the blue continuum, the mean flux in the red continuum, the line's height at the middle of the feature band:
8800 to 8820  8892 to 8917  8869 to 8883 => 1.56 angstrom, 4.8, 4.73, 4.75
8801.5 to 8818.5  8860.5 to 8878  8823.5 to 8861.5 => -0.26 angstrom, 4.8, 3.92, 4.31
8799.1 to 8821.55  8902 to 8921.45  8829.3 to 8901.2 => 8.93 angstrom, 4.79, 4.97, 4.89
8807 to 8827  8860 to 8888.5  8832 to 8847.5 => 0.09 angstrom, 4.75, 4.11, 4.5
